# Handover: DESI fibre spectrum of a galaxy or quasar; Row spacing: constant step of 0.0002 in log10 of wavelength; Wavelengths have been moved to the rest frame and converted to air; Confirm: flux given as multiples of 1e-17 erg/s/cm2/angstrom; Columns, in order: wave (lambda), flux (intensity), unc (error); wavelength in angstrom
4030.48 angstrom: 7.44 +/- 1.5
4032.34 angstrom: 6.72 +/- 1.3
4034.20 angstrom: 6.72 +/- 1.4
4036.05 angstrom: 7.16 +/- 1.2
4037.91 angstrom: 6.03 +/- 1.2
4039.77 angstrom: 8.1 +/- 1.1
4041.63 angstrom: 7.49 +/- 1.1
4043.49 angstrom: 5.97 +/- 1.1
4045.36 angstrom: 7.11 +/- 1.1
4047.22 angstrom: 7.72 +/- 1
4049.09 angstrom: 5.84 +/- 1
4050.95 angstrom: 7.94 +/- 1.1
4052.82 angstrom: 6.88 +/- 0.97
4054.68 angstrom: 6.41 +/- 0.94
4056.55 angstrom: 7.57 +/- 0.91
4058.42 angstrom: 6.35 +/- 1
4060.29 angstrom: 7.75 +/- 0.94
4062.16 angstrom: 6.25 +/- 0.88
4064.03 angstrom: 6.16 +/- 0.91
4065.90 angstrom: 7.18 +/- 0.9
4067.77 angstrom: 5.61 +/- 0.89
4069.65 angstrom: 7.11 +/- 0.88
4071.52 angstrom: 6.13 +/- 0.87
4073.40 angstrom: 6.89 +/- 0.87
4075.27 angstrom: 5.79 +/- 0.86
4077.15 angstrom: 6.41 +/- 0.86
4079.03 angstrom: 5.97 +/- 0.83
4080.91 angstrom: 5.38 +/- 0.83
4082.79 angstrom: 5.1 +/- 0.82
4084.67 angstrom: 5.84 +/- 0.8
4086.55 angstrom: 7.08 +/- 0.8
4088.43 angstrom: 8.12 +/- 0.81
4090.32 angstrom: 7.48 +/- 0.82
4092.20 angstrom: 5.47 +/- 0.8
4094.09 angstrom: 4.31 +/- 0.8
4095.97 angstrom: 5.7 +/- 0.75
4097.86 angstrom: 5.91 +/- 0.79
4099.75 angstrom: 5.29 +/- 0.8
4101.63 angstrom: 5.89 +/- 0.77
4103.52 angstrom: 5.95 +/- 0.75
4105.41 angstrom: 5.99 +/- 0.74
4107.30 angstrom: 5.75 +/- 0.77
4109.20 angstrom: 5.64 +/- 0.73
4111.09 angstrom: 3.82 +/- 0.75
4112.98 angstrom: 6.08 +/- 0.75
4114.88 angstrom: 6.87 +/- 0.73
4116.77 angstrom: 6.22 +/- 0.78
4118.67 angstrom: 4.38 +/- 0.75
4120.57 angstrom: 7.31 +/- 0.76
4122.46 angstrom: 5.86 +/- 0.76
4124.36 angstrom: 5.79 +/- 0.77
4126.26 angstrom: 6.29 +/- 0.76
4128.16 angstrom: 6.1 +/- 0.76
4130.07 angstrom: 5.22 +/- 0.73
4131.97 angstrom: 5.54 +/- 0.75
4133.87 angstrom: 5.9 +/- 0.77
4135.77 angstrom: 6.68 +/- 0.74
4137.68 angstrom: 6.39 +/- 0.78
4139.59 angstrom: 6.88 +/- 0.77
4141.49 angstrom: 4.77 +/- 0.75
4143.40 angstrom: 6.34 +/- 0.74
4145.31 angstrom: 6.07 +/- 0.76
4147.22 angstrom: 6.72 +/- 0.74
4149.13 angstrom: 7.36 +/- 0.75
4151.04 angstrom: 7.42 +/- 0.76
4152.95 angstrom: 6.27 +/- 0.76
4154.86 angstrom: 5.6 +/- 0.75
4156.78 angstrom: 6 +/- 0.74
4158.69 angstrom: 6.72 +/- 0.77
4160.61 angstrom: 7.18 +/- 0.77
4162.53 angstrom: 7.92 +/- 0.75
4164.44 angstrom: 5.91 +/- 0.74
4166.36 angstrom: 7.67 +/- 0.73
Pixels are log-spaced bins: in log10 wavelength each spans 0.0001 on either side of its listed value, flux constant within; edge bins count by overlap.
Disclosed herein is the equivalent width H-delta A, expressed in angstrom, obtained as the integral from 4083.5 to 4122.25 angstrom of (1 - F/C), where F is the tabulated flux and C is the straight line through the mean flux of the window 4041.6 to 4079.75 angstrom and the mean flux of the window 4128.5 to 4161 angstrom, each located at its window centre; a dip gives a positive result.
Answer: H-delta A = 3.2 angstrom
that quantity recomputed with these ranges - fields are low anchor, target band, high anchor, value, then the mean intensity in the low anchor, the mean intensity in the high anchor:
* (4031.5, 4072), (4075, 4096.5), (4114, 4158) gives 1.64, 6.84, 6.18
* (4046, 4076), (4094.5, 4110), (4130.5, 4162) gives 1.99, 6.74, 6.37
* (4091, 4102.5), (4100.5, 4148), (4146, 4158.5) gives 0.61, 5.48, 6.56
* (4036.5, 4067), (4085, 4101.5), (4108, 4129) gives 0.31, 6.92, 5.85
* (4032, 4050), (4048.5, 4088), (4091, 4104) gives -1.58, 6.89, 5.53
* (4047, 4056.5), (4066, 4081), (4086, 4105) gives 0.62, 6.96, 6.1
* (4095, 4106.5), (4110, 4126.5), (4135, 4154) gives 0.66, 5.79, 6.48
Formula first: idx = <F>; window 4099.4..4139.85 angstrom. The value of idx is 5.89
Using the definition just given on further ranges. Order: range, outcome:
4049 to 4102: 6.35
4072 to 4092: 6.36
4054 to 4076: 6.61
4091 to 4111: 5.54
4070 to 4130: 5.96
